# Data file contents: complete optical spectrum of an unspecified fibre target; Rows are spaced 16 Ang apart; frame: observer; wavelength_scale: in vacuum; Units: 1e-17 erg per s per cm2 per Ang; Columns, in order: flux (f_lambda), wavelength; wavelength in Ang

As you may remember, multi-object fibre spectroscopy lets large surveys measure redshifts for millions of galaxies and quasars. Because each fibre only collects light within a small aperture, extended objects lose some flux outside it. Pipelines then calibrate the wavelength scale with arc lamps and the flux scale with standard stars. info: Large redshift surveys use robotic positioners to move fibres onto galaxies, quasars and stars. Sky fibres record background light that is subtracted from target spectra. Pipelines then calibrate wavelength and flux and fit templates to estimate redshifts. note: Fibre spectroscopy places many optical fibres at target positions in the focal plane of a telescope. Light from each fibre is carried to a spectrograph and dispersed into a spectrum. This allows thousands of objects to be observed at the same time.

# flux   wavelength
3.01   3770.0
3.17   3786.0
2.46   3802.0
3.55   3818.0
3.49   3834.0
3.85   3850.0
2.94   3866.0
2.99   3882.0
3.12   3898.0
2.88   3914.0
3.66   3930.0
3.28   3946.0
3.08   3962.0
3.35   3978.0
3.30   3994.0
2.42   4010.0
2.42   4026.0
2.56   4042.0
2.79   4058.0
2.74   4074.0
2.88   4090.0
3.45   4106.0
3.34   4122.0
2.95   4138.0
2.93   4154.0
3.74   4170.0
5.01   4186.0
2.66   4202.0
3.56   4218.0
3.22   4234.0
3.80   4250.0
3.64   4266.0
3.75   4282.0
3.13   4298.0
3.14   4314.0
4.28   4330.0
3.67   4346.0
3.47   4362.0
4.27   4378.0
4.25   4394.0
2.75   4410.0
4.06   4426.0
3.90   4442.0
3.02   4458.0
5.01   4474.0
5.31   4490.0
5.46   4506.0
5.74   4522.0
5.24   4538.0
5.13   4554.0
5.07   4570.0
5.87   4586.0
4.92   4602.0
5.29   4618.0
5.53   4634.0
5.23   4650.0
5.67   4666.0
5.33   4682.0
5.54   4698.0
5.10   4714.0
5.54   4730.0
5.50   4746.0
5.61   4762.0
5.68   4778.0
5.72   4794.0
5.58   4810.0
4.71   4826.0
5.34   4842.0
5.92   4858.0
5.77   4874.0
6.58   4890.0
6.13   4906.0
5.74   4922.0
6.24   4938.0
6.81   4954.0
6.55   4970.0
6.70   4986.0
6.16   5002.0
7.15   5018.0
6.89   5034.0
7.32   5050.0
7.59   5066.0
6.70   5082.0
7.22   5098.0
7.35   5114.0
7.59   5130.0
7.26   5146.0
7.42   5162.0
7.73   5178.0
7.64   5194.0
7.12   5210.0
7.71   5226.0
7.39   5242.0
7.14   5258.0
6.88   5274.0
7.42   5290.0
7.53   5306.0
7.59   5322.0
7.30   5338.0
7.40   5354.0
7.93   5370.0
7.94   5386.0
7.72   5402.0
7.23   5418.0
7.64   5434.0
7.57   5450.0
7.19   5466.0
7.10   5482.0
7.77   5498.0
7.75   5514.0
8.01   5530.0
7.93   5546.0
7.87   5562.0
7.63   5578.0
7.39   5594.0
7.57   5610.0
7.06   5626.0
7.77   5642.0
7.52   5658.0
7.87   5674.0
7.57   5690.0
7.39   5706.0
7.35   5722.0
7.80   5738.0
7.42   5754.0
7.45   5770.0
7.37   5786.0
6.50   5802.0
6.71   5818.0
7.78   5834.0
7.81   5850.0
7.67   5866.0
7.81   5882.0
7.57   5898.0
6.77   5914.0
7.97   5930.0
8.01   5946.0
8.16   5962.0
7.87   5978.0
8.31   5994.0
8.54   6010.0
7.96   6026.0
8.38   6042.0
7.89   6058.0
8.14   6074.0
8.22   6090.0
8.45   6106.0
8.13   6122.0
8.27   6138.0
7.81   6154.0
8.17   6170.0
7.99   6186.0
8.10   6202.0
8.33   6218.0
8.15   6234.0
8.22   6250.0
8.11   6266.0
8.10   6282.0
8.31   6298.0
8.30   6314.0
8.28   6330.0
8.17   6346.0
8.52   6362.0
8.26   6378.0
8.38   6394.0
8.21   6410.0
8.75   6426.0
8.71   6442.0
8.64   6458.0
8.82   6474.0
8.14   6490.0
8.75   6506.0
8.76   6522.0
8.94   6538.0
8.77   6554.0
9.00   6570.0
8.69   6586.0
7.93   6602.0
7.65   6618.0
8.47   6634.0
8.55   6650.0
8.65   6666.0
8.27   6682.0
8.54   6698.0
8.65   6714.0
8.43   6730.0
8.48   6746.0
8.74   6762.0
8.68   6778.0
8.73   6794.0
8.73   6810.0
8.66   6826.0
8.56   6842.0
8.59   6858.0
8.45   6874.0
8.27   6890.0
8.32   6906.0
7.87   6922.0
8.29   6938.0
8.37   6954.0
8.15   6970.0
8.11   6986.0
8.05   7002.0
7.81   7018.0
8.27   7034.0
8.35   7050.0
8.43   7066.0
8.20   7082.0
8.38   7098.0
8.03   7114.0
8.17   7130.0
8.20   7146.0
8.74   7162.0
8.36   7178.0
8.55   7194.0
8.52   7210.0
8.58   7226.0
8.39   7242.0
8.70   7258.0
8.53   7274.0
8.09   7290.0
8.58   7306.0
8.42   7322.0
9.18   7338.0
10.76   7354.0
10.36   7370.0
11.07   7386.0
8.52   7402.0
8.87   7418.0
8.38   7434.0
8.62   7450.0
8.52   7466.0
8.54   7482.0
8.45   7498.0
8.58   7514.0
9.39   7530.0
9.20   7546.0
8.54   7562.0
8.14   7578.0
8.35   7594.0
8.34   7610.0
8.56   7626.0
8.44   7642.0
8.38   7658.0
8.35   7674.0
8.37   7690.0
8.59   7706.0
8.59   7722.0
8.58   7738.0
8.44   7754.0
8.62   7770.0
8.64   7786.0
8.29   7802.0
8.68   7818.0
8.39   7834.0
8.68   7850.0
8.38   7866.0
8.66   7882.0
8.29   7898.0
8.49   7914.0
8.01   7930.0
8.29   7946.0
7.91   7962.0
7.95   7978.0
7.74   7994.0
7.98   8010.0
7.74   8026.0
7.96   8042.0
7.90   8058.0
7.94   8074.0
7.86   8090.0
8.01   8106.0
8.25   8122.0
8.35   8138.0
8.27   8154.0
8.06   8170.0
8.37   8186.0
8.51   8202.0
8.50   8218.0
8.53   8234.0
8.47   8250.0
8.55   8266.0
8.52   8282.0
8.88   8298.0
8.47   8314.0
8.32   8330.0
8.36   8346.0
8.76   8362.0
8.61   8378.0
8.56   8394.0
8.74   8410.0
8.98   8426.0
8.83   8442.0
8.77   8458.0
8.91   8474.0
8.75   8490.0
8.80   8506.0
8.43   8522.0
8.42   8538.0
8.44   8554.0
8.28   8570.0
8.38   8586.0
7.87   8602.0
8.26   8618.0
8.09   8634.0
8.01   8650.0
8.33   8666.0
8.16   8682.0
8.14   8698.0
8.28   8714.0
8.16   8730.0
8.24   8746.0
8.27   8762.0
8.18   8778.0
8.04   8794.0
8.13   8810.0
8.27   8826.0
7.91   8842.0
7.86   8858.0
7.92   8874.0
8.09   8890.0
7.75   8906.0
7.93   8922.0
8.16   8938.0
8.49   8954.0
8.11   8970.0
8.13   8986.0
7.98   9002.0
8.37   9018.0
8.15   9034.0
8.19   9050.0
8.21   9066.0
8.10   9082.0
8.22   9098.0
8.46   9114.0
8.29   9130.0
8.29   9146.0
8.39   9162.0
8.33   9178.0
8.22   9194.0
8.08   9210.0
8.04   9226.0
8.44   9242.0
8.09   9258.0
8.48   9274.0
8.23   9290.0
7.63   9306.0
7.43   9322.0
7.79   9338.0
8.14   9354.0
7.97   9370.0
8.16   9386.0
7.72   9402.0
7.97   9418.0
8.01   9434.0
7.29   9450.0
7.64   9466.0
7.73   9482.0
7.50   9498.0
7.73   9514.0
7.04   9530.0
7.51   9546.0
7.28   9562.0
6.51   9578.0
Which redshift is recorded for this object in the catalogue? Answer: 0.122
